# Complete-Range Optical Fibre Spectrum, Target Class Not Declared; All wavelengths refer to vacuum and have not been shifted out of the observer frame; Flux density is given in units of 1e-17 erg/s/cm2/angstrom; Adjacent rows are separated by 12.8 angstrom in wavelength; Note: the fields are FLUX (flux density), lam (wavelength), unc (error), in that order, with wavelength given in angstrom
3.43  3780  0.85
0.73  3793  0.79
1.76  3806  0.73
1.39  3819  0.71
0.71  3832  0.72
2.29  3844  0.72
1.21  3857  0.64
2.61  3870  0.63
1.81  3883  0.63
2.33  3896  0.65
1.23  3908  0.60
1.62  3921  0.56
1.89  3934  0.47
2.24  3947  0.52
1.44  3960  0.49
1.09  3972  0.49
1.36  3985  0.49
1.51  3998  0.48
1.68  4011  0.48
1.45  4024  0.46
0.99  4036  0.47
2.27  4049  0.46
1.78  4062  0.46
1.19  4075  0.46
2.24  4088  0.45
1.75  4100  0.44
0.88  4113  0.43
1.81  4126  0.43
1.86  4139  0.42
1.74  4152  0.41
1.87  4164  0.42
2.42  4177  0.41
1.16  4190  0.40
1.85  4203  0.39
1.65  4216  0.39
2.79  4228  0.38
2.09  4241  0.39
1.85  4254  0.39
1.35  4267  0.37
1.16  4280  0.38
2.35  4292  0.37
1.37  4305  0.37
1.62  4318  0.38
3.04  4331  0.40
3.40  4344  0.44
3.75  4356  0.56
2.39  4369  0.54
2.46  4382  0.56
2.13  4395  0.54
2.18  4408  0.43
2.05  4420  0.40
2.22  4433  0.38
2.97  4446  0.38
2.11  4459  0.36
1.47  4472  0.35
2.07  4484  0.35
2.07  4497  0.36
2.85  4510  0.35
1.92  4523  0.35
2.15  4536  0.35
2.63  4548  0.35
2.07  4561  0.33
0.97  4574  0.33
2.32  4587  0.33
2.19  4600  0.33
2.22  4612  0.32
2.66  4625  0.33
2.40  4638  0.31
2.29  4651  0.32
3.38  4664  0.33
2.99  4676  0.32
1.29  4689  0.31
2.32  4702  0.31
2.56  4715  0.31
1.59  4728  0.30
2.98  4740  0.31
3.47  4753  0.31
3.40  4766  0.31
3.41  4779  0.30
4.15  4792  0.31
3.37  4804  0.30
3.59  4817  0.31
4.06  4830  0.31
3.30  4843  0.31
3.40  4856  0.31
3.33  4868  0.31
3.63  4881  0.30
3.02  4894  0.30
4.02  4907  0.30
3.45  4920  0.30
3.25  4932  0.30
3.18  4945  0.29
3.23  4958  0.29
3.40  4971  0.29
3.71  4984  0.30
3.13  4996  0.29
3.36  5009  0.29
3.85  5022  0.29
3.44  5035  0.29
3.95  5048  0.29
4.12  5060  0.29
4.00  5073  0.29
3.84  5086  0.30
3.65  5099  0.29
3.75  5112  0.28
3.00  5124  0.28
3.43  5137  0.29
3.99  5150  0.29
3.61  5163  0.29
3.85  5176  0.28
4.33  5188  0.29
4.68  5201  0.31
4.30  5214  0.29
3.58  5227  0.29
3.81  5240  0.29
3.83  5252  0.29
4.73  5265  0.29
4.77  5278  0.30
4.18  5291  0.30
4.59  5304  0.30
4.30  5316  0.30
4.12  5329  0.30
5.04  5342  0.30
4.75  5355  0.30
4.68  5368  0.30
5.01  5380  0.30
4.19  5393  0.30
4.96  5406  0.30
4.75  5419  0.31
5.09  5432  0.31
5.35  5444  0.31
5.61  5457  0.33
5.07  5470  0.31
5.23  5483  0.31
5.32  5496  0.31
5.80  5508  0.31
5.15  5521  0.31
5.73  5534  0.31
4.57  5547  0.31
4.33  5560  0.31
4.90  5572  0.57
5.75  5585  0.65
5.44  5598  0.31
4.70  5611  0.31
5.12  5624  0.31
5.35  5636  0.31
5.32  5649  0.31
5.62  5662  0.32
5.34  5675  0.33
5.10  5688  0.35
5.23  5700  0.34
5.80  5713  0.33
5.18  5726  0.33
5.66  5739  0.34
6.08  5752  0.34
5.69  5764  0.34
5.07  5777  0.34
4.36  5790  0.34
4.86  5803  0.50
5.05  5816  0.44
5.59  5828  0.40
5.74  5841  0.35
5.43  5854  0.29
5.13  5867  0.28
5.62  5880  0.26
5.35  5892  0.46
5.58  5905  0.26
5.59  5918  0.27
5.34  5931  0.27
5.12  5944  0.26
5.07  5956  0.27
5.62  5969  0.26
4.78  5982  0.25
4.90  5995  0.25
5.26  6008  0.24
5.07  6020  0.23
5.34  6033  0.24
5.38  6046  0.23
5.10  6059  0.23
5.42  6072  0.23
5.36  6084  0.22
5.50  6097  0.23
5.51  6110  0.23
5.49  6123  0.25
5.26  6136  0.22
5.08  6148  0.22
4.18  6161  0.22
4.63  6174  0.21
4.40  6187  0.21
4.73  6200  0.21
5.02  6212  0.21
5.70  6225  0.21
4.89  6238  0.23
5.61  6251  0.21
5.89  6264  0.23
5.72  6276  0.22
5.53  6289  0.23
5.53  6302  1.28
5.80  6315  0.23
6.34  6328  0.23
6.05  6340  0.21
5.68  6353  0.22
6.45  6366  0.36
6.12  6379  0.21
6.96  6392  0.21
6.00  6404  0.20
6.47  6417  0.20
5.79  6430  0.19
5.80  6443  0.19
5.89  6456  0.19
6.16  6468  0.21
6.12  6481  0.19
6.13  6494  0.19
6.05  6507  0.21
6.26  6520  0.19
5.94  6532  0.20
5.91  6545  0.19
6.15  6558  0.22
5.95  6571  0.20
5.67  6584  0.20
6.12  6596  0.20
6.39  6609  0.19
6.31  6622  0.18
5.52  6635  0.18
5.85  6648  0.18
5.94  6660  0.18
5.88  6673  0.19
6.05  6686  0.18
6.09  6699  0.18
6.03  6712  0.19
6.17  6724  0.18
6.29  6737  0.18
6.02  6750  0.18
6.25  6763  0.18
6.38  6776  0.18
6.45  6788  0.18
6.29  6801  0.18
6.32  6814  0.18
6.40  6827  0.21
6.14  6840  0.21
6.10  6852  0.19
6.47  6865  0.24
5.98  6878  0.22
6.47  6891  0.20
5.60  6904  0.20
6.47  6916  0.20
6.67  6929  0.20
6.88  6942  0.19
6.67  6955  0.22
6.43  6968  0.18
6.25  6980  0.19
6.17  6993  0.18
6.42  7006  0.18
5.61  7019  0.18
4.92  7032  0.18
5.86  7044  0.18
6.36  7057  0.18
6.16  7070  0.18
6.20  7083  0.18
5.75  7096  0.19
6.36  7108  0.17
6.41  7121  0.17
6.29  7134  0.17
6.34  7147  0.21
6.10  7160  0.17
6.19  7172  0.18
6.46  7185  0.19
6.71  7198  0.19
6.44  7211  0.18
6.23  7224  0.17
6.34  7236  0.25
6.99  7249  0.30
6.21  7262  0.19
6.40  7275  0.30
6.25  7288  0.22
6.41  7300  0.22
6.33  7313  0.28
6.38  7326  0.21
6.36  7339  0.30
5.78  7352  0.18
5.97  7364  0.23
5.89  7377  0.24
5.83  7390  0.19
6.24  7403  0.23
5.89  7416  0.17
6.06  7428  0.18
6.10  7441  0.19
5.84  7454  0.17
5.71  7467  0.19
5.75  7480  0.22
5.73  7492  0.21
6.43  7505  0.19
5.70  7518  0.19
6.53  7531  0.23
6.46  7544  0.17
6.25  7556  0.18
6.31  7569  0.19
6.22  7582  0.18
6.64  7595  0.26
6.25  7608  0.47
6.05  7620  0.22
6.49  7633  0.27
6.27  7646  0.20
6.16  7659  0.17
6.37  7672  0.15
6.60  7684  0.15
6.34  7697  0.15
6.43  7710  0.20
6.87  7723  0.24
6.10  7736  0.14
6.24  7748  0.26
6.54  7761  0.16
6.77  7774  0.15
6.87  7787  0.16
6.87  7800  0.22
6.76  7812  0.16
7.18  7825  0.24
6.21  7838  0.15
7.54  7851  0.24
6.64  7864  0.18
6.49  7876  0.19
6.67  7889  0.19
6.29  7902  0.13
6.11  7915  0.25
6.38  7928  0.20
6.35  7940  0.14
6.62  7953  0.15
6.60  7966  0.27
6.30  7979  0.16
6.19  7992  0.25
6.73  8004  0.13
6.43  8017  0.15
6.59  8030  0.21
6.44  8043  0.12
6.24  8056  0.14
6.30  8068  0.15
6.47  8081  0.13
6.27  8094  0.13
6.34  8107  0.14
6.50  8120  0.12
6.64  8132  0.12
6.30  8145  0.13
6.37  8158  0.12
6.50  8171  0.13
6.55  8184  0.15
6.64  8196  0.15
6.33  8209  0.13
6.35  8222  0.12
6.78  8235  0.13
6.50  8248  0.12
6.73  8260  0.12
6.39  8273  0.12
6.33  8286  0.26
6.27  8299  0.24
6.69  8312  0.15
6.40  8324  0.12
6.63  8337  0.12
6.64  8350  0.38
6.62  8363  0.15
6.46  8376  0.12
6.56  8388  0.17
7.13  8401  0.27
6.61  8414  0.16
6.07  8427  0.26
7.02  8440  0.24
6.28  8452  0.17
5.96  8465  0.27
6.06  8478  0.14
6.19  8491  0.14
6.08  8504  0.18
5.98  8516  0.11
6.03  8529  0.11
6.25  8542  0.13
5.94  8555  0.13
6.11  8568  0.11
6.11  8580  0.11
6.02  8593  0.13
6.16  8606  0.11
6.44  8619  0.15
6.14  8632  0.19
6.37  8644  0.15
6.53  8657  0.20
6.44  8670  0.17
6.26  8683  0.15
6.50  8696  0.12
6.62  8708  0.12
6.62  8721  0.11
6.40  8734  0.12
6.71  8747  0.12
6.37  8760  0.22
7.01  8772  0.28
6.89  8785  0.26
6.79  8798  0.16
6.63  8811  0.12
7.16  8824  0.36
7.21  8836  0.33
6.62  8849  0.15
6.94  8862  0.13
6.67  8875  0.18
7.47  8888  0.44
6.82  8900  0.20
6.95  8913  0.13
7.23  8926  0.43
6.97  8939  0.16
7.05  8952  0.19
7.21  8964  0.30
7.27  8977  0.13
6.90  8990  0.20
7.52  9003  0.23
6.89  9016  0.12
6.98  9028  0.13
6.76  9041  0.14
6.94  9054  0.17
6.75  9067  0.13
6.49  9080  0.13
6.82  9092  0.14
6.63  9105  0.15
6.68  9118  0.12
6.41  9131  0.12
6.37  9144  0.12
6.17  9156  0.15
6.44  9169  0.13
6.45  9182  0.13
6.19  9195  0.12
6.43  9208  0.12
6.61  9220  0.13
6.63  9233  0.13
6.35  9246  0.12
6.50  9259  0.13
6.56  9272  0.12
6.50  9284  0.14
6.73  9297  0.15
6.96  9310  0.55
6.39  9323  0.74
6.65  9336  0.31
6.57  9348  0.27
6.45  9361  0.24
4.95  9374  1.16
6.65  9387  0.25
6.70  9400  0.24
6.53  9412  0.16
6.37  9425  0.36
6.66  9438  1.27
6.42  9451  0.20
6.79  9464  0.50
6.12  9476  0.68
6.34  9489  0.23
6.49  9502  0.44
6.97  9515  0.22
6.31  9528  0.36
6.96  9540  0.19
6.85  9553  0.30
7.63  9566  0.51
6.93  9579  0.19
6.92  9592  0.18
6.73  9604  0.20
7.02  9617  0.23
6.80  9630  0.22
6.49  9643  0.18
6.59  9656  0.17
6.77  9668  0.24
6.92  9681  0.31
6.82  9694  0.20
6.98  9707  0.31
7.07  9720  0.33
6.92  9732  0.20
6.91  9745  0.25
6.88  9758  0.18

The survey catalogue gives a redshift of 0.192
